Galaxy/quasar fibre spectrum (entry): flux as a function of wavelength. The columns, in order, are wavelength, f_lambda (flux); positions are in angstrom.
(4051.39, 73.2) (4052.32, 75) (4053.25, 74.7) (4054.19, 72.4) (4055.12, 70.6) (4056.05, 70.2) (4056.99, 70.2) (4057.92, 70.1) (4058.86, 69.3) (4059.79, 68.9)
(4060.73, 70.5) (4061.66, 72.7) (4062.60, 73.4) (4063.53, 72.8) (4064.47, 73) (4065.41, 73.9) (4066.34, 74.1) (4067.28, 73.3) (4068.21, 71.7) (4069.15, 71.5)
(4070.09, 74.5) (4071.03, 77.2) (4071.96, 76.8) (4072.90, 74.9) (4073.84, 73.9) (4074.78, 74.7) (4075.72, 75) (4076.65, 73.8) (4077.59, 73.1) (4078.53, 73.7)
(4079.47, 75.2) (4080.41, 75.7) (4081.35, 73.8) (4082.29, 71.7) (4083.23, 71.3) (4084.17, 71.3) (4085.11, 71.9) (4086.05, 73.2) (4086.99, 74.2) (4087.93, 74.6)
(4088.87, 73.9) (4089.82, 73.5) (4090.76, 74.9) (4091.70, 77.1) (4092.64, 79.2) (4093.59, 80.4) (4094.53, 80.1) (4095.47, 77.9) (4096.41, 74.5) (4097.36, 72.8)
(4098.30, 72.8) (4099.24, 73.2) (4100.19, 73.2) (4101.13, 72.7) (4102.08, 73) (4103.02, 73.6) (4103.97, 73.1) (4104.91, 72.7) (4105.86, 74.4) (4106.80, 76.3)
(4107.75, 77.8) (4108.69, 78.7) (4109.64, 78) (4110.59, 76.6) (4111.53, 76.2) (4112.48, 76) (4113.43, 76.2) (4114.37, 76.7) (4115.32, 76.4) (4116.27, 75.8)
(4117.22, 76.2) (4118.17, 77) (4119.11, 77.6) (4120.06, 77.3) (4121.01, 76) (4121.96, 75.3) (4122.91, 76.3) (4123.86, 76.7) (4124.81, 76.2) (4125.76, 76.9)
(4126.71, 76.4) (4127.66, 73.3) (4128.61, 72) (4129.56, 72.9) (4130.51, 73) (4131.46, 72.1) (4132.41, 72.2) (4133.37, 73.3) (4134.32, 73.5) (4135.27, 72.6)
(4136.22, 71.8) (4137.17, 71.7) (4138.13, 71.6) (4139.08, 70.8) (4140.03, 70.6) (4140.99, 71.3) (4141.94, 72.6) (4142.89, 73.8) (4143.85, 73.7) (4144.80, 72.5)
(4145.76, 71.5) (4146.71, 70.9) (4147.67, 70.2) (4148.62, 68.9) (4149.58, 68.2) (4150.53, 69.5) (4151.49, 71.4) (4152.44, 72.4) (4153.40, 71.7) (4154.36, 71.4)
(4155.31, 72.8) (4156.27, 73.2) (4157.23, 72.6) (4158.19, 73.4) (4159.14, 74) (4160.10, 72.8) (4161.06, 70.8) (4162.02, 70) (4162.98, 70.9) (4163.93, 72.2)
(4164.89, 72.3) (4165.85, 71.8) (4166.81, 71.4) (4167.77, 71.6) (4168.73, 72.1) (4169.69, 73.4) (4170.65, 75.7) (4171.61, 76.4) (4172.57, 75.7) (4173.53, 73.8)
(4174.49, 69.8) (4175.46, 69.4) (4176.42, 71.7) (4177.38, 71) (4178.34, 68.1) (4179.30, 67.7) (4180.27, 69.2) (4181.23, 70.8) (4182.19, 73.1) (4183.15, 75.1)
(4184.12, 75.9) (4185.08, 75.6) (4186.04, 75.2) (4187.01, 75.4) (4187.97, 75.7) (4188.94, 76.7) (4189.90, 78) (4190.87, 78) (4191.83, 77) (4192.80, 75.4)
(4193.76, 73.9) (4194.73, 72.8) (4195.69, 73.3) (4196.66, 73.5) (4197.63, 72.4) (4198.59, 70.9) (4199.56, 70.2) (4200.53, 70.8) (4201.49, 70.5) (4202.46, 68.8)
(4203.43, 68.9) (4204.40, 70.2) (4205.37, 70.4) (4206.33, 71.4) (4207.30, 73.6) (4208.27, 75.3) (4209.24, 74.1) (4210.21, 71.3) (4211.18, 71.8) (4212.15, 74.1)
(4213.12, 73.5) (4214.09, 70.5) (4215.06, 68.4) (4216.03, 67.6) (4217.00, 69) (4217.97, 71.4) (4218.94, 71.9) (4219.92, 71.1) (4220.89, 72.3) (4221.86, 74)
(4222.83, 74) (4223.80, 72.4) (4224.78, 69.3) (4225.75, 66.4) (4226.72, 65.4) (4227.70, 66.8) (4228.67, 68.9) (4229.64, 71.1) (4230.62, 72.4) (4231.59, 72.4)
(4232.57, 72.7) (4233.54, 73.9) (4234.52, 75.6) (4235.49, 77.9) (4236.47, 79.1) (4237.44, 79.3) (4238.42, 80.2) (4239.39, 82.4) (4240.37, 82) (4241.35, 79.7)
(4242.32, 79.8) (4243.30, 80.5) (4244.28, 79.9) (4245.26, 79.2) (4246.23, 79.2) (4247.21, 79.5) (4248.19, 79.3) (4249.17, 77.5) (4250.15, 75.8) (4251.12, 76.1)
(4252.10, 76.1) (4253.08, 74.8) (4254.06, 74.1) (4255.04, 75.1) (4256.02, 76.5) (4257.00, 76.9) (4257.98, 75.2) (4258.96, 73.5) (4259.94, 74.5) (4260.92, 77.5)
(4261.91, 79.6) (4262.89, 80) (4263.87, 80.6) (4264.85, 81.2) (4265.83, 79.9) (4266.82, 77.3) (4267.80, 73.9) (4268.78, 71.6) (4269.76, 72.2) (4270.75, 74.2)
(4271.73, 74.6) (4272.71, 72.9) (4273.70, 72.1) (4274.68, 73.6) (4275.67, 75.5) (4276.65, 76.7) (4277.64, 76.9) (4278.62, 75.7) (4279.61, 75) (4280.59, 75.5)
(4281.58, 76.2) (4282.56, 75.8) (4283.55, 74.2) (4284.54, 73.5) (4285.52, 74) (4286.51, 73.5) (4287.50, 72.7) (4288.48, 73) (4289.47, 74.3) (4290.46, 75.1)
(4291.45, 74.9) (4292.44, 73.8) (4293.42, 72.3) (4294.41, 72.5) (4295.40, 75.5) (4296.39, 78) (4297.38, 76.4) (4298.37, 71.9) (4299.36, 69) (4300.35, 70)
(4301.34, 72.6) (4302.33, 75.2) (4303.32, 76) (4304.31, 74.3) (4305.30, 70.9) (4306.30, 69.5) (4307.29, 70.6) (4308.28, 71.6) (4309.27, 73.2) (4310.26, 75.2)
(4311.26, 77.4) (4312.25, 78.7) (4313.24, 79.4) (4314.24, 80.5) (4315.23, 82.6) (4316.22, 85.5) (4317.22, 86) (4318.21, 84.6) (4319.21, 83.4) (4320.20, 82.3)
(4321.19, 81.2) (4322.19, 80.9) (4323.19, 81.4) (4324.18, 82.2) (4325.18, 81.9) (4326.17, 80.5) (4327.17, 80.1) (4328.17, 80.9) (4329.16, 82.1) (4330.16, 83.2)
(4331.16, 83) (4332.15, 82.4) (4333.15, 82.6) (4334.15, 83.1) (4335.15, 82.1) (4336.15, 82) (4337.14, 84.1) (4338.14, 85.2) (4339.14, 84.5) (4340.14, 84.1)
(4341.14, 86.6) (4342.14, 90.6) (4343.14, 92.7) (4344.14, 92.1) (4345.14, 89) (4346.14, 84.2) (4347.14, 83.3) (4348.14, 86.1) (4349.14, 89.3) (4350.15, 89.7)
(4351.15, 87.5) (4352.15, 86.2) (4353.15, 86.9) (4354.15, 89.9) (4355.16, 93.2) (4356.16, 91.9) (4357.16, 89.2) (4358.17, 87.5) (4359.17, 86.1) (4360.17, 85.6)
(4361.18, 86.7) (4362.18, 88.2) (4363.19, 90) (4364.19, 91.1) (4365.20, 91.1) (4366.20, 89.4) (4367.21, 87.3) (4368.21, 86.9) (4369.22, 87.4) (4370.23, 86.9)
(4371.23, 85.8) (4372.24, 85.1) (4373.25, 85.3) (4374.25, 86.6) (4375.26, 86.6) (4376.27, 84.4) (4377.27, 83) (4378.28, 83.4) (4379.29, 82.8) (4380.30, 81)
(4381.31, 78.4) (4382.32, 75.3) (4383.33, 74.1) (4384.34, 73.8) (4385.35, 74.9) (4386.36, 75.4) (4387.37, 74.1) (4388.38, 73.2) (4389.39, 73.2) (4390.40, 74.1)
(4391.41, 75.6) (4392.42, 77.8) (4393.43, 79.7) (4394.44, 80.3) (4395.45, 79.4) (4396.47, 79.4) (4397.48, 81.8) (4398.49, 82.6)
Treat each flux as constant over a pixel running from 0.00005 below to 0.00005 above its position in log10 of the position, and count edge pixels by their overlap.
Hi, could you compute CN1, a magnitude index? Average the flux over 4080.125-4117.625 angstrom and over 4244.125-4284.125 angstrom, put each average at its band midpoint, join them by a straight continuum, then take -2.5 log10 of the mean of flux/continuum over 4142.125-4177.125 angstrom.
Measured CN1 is 0.050 mag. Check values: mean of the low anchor 75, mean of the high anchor 76.2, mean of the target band 72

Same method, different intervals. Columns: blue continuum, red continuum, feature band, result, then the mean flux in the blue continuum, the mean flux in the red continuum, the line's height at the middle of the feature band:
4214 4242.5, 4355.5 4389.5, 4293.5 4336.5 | 0.02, 73.2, 83.7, 79.6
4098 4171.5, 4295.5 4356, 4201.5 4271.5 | 0.05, 73.5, 81.5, 77.8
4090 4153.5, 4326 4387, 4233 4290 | 0.06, 74.2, 85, 80.7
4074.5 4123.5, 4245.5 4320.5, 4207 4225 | 0.06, 75.1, 75.9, 75.6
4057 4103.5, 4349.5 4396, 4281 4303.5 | 0.10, 73.8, 83.5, 80.8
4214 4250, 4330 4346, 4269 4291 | 0.07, 74.5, 85.5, 79.5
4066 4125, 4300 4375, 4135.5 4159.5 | 0.08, 75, 83.6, 76.9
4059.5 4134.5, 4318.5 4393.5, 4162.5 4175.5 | 0.06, 74.6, 83.9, 77.2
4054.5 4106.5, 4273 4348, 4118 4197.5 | 0.03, 73.6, 78.6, 75.3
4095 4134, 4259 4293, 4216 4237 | 0.05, 75.1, 75.3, 75.3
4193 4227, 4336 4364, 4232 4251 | -0.05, 71.4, 87.7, 75.1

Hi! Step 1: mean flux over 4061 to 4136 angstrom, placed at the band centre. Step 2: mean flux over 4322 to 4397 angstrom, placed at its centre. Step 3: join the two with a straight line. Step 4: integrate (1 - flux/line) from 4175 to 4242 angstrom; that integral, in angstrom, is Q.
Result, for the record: 4.8 angstrom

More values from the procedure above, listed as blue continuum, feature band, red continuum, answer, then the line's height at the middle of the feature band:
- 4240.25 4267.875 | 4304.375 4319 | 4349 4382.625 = 0.85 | 82.3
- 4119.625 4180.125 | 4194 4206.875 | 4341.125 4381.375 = 0.82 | 76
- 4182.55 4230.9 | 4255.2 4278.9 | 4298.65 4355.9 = 0.34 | 77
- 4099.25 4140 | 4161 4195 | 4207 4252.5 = 0.61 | 74.5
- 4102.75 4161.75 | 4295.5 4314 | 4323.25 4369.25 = 2.17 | 83.8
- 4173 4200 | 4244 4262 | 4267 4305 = -0.72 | 73.8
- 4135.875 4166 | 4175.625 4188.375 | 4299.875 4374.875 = 0.19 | 73.6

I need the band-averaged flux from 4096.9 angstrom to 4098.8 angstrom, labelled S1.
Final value 73.1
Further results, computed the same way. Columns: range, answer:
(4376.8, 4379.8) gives 82.9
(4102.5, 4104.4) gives 73.3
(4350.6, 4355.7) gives 88.8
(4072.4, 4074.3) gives 74.3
